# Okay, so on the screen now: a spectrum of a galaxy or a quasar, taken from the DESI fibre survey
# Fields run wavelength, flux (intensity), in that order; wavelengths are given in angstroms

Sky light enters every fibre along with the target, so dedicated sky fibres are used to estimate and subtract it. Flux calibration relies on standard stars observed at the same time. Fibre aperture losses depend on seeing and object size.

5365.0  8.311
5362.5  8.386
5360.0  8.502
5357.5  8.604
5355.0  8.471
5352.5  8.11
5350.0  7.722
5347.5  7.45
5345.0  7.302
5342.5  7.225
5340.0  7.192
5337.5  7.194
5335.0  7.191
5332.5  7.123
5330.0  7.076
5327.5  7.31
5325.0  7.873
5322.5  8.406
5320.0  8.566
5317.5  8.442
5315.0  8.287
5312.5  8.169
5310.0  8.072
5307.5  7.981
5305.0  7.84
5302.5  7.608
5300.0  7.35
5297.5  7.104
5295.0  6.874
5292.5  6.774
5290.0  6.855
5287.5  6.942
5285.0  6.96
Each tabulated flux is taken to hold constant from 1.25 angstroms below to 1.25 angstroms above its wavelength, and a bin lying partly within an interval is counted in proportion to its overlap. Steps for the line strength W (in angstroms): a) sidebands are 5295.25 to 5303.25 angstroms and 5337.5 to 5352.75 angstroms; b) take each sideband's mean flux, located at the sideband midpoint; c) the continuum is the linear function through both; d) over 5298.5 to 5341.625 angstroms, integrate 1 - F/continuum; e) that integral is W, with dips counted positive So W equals -2.29 angstroms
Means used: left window 7.28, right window 7.44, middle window 7.74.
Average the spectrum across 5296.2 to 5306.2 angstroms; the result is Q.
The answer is 7.47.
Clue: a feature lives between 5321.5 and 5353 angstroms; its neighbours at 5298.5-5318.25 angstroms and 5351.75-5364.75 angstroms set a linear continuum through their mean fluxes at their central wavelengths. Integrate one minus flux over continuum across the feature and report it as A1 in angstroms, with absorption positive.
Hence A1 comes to 2.9 angstroms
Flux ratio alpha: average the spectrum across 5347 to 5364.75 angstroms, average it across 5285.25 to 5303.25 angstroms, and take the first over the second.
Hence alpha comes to 1.17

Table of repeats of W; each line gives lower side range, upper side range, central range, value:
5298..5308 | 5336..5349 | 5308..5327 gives -1.80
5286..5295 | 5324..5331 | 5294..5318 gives -2.24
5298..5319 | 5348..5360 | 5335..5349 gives 1.49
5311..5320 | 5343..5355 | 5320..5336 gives 1.02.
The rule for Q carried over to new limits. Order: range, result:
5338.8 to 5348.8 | 7.29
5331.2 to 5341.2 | 7.17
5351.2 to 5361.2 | 8.42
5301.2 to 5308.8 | 7.81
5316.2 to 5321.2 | 8.5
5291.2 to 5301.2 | 7.02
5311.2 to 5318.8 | 8.3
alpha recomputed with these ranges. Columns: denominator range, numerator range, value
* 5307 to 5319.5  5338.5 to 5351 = 0.90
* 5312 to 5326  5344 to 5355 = 0.93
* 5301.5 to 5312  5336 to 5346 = 0.91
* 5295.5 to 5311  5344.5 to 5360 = 1.05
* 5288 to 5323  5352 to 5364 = 1.09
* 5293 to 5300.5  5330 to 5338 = 1.01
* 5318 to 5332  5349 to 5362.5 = 1.06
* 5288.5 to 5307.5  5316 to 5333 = 1.09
